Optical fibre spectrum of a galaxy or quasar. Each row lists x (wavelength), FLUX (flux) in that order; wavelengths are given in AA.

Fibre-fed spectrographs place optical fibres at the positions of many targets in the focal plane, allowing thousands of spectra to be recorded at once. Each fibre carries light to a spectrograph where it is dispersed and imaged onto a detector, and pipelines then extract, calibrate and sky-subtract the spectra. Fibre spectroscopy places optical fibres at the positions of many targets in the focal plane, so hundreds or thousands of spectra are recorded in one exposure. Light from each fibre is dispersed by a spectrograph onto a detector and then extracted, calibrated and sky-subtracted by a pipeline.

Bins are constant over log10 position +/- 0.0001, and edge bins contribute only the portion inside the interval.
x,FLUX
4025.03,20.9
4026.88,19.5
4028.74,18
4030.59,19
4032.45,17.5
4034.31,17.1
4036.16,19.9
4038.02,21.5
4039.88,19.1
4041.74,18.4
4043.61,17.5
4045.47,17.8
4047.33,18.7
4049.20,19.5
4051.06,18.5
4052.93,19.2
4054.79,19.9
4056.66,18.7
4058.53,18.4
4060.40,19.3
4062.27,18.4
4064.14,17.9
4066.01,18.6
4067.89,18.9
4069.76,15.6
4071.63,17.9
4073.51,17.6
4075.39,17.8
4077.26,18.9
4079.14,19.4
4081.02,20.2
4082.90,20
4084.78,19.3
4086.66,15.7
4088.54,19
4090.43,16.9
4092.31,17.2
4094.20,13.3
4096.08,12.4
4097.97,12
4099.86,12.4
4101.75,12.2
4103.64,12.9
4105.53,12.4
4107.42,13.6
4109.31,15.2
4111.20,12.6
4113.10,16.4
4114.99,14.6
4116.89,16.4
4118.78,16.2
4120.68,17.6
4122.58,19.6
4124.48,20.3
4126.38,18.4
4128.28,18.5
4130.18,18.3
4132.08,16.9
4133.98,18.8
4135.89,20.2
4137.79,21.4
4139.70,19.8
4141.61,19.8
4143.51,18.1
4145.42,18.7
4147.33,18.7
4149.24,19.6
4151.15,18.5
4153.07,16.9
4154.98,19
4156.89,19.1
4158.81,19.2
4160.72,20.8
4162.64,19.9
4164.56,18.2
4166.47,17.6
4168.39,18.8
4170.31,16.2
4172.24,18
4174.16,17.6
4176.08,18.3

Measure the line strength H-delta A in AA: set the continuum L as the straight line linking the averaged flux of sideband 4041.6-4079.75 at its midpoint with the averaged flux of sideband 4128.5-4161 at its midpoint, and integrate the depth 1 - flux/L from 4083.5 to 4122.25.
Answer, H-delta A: 7.61 AA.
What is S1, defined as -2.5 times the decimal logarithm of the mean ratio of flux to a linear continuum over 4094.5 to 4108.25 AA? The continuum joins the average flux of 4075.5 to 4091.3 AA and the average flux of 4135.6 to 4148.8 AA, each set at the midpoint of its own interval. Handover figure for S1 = 0.442 mag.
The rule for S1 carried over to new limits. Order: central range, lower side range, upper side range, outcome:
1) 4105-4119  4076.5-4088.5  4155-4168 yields 0.281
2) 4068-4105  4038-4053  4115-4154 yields 0.142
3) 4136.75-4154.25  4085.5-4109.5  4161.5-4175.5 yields -0.135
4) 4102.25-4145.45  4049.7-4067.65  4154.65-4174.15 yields 0.091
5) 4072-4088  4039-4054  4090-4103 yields -0.215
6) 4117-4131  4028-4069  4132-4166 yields 0.042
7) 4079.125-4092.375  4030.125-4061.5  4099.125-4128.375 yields -0.098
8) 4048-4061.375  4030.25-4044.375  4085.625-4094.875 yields -0.061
